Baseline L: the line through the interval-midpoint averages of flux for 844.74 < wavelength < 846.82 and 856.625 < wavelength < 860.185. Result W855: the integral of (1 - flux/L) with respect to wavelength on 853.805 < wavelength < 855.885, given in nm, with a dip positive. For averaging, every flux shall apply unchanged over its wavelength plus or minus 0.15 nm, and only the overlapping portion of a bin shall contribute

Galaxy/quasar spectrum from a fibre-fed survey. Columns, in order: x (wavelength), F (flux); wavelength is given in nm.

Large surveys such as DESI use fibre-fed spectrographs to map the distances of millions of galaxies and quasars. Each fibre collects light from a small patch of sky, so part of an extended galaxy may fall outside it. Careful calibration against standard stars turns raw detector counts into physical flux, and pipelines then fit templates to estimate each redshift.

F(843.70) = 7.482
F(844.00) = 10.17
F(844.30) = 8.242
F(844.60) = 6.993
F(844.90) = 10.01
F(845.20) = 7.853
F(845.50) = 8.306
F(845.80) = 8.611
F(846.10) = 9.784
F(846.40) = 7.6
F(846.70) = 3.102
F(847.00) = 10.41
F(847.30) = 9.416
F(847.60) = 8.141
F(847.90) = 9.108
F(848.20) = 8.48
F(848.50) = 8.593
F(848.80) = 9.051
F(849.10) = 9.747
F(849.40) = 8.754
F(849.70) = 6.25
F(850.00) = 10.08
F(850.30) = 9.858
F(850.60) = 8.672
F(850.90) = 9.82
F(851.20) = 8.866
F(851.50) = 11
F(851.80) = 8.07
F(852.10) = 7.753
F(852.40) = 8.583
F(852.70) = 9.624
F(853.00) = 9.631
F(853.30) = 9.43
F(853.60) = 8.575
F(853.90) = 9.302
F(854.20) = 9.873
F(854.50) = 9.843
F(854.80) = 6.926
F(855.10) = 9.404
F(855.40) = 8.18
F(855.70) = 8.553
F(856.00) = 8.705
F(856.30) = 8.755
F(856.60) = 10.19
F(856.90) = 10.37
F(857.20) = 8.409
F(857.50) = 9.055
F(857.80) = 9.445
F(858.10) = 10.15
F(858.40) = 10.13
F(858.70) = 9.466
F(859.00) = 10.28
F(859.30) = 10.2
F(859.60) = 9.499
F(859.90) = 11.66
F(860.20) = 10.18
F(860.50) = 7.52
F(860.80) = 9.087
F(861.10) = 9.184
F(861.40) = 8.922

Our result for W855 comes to 0.11 nm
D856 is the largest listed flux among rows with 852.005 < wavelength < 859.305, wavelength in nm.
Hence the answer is 10.37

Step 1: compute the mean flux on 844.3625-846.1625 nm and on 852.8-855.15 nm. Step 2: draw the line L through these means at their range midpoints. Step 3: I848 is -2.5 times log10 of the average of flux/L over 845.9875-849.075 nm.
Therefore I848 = 0.03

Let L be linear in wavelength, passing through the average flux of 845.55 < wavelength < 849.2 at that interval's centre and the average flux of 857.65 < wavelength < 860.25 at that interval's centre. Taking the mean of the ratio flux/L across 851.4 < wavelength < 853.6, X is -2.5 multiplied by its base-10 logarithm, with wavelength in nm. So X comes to 0.02 mag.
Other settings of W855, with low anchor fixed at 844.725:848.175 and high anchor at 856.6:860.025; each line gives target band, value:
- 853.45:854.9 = 0.06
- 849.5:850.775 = 0.02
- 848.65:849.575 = -0.04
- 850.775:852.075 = -0.04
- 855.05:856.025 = 0.09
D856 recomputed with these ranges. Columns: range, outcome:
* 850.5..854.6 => 11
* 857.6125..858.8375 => 10.15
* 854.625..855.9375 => 9.404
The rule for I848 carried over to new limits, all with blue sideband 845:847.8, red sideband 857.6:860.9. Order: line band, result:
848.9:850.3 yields -0.03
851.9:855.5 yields 0.02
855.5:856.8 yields 0.04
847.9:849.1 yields -0.06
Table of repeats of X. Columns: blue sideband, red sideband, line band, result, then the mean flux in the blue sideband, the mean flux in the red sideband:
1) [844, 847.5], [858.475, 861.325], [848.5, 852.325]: -0.03 mag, 8.29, 9.67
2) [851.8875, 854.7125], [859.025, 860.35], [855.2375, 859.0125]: 0.06 mag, 9.1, 10.4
